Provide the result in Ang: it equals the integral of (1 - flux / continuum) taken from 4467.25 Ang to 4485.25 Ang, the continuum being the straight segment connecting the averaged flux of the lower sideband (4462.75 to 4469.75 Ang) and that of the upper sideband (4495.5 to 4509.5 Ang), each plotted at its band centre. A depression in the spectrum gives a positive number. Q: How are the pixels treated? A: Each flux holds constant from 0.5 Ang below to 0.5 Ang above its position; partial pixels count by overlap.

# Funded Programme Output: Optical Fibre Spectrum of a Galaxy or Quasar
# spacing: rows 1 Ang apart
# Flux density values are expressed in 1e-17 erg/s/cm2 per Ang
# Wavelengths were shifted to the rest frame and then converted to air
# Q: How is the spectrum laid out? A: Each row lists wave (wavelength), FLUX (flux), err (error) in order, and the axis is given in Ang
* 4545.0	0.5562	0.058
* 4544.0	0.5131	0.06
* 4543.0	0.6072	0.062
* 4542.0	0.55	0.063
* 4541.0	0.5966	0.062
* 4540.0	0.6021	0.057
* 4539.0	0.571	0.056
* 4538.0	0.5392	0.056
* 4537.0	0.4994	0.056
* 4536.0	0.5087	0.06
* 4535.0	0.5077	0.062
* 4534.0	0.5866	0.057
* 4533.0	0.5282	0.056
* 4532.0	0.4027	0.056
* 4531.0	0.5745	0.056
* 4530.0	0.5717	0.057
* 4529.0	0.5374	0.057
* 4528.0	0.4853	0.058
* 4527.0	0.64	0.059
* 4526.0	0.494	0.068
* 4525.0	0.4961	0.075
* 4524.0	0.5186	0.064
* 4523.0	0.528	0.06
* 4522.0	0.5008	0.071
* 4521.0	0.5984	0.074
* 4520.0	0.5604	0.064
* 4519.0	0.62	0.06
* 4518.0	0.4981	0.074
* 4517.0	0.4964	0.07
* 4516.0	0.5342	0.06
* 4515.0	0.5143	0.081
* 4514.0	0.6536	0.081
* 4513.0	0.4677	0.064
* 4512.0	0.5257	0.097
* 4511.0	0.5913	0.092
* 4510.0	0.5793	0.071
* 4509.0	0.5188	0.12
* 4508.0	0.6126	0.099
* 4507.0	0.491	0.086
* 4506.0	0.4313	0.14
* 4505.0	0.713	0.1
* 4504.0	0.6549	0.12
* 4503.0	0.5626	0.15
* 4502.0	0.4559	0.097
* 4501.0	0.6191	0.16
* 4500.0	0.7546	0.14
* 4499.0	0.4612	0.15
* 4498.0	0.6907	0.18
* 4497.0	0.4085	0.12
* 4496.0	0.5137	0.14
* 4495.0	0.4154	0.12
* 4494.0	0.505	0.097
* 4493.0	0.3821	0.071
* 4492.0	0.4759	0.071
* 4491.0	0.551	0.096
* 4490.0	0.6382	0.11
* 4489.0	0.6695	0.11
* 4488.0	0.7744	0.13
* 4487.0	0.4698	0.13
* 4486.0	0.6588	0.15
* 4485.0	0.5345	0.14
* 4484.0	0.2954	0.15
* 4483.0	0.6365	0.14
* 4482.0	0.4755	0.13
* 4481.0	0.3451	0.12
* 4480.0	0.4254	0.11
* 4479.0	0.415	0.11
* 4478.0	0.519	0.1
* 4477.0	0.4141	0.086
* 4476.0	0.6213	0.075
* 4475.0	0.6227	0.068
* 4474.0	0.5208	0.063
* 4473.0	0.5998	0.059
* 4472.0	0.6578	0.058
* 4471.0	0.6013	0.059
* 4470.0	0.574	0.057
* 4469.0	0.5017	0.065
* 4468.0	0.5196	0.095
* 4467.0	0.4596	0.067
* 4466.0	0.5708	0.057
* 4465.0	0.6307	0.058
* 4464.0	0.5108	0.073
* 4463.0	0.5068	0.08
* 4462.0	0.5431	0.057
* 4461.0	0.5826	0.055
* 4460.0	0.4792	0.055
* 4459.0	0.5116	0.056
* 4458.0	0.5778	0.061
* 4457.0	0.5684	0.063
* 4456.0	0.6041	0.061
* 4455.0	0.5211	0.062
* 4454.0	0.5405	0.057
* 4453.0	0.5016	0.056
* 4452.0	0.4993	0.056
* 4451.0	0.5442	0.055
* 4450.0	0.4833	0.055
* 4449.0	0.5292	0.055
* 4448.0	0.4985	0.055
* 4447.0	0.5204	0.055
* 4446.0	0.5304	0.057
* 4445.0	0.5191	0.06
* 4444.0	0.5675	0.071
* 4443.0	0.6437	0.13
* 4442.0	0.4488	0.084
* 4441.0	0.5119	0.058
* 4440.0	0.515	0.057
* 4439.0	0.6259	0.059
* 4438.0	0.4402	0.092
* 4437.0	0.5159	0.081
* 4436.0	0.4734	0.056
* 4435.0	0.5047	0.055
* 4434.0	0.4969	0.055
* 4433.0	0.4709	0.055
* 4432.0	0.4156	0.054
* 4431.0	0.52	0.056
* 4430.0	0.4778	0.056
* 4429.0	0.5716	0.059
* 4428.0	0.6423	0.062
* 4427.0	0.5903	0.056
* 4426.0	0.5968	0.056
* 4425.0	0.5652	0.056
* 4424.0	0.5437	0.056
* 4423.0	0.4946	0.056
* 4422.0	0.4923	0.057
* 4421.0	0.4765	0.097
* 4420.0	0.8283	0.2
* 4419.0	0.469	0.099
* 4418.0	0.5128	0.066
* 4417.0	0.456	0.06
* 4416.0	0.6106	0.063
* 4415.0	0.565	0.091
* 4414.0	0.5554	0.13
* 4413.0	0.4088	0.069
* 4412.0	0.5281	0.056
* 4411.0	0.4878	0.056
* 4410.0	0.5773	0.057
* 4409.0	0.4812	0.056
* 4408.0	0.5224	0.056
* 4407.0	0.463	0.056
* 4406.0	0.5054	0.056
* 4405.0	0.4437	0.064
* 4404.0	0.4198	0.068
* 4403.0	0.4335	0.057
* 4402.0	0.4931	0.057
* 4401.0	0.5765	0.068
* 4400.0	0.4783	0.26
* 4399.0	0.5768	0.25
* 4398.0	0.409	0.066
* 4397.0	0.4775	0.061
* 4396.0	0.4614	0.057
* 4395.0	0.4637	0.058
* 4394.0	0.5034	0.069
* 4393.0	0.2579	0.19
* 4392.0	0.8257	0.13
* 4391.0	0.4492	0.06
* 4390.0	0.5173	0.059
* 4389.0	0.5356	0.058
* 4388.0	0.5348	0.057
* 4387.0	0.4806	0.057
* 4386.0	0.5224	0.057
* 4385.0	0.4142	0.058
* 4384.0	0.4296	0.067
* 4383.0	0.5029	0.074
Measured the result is 0.8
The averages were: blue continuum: 0.531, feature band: 0.514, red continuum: 0.563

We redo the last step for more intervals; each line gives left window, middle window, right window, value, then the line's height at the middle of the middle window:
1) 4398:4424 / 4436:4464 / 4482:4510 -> 0.0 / 0.53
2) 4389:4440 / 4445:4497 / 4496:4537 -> 0.3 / 0.532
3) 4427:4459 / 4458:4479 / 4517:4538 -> -0.7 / 0.528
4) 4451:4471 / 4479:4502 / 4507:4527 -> 0.6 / 0.541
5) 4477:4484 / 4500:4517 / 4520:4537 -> -2.2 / 0.498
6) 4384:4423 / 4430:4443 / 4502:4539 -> 0.4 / 0.515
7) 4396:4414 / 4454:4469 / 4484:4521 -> -0.4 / 0.526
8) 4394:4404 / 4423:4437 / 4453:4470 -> -0.4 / 0.511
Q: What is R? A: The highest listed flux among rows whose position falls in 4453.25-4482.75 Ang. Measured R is 0.6578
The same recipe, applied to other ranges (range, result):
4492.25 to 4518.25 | 0.7546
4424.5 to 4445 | 0.6437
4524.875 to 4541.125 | 0.64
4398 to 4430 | 0.8283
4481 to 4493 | 0.7744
